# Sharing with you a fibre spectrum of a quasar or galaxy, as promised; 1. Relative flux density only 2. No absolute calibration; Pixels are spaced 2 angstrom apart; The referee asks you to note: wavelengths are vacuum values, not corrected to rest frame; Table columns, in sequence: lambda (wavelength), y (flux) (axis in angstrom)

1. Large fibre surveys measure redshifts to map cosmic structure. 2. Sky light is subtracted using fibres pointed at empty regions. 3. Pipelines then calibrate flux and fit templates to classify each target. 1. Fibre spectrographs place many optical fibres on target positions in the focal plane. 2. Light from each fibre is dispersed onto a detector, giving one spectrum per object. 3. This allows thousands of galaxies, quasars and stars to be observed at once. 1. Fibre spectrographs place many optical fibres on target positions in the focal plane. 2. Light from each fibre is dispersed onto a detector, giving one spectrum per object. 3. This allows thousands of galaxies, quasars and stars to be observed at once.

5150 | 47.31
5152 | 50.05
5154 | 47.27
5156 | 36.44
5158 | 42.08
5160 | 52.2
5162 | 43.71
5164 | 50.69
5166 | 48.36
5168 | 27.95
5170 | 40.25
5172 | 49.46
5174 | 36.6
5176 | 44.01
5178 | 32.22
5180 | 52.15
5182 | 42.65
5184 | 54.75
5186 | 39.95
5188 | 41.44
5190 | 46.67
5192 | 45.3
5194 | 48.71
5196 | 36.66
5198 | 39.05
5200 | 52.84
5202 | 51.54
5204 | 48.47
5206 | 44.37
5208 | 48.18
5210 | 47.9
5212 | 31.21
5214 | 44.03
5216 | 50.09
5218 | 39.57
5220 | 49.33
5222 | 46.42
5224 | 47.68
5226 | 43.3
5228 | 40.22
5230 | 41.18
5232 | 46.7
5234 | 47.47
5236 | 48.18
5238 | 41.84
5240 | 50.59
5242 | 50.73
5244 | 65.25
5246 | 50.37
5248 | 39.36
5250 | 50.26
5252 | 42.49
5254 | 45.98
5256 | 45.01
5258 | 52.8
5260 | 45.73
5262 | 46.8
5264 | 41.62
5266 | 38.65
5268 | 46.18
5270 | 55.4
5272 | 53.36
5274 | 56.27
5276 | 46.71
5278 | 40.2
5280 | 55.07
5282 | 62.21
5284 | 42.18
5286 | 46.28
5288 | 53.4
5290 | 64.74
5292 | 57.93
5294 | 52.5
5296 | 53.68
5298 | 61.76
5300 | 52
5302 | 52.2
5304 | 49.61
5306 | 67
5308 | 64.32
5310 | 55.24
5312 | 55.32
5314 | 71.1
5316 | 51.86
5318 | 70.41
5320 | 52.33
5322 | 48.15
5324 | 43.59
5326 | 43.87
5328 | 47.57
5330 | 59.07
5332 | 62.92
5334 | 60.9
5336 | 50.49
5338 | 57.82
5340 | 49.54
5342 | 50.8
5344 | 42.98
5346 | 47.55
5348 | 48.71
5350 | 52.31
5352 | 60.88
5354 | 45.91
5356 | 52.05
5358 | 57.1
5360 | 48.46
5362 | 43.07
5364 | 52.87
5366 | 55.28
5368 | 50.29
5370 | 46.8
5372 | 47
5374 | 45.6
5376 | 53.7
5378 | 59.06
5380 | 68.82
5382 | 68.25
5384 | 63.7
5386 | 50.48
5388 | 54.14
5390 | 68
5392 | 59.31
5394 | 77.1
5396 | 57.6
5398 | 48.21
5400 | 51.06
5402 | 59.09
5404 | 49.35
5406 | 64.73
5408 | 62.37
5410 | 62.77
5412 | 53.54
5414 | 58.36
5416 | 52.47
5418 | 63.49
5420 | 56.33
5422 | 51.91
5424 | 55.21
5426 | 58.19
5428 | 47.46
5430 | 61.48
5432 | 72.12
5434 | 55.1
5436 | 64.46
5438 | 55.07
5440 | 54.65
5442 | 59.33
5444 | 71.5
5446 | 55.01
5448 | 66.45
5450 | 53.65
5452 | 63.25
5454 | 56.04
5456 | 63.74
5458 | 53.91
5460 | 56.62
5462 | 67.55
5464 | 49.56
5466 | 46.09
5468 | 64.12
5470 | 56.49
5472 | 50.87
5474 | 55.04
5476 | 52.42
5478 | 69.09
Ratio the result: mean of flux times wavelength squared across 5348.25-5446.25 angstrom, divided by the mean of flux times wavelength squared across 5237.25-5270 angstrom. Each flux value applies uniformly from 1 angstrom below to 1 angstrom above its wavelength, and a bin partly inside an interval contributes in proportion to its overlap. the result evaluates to 1.26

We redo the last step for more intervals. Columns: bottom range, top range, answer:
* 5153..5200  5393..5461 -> 1.48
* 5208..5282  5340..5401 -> 1.21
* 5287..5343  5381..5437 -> 1.09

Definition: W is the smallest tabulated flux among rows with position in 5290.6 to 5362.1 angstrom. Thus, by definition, 42.98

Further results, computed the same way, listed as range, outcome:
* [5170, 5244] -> 31.21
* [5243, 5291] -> 38.65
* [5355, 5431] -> 43.07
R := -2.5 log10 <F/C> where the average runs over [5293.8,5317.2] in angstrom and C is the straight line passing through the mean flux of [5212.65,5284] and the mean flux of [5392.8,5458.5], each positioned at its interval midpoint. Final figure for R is -0.13 mag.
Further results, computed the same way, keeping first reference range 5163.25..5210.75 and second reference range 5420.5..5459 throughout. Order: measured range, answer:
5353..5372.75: 0.10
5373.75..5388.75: -0.06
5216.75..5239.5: 0.05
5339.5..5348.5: 0.12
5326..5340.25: -0.04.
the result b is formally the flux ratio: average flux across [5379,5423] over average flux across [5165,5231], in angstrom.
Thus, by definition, 1.3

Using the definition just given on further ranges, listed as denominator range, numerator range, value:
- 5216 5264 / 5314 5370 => 1.12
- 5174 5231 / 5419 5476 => 1.30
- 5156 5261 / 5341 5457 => 1.24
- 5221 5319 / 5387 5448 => 1.15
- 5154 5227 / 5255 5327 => 1.19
